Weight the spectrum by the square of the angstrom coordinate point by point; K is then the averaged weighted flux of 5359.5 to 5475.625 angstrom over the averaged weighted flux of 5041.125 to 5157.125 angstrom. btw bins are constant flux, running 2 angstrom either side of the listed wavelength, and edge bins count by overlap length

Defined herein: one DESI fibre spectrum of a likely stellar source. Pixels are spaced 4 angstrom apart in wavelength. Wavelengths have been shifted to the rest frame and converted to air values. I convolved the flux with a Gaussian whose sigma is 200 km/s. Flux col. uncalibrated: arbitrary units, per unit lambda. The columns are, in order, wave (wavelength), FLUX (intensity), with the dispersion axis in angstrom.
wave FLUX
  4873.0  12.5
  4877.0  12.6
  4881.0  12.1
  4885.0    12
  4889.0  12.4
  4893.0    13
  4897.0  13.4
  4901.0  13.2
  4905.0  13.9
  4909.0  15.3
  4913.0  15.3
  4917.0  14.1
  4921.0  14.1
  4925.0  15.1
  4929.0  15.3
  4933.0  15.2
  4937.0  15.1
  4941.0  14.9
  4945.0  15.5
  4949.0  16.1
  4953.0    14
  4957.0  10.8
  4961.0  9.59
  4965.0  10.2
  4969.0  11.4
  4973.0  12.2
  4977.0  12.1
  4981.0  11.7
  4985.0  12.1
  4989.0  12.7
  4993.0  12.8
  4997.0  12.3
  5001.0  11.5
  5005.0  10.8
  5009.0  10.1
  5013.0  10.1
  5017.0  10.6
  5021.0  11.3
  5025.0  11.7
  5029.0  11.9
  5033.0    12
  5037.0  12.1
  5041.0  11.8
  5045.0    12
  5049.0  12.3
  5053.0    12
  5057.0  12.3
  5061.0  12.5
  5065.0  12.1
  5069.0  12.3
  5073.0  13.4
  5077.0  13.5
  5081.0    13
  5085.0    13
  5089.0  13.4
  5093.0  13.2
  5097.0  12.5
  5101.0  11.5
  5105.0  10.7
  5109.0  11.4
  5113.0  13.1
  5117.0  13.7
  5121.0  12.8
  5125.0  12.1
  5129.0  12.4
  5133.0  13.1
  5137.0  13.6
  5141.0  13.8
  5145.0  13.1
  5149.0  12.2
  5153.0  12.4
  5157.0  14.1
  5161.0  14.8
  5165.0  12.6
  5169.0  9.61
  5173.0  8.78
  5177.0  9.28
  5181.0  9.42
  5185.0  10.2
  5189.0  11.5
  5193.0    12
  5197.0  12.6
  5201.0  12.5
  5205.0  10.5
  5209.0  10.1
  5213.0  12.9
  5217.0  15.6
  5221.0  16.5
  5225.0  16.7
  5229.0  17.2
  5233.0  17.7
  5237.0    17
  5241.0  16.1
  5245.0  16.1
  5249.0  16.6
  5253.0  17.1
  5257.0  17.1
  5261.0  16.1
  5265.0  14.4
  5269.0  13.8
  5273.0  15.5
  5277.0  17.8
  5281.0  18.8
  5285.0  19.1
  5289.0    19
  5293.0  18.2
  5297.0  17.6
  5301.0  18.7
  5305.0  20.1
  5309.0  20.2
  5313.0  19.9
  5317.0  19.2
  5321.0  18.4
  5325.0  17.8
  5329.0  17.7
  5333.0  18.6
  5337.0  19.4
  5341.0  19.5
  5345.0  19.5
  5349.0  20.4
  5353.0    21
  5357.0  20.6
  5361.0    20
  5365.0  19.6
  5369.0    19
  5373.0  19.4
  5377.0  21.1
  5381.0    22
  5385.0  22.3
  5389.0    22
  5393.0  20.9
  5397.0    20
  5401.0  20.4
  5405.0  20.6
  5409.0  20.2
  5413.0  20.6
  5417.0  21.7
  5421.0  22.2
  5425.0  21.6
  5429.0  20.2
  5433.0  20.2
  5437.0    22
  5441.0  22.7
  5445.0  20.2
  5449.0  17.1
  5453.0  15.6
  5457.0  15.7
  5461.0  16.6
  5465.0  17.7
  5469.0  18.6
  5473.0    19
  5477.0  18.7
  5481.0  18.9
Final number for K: 1.8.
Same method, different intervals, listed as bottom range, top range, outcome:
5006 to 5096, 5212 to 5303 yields 1.50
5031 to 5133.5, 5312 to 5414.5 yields 1.79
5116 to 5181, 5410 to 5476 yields 1.77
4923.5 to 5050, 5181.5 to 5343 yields 1.47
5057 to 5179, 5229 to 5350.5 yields 1.54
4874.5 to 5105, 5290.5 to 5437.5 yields 1.83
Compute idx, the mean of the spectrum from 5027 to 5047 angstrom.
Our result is 12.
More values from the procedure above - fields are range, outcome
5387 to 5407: 20.8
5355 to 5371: 19.8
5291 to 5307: 18.6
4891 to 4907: 13.4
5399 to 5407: 20.5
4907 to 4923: 14.7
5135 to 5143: 13.7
